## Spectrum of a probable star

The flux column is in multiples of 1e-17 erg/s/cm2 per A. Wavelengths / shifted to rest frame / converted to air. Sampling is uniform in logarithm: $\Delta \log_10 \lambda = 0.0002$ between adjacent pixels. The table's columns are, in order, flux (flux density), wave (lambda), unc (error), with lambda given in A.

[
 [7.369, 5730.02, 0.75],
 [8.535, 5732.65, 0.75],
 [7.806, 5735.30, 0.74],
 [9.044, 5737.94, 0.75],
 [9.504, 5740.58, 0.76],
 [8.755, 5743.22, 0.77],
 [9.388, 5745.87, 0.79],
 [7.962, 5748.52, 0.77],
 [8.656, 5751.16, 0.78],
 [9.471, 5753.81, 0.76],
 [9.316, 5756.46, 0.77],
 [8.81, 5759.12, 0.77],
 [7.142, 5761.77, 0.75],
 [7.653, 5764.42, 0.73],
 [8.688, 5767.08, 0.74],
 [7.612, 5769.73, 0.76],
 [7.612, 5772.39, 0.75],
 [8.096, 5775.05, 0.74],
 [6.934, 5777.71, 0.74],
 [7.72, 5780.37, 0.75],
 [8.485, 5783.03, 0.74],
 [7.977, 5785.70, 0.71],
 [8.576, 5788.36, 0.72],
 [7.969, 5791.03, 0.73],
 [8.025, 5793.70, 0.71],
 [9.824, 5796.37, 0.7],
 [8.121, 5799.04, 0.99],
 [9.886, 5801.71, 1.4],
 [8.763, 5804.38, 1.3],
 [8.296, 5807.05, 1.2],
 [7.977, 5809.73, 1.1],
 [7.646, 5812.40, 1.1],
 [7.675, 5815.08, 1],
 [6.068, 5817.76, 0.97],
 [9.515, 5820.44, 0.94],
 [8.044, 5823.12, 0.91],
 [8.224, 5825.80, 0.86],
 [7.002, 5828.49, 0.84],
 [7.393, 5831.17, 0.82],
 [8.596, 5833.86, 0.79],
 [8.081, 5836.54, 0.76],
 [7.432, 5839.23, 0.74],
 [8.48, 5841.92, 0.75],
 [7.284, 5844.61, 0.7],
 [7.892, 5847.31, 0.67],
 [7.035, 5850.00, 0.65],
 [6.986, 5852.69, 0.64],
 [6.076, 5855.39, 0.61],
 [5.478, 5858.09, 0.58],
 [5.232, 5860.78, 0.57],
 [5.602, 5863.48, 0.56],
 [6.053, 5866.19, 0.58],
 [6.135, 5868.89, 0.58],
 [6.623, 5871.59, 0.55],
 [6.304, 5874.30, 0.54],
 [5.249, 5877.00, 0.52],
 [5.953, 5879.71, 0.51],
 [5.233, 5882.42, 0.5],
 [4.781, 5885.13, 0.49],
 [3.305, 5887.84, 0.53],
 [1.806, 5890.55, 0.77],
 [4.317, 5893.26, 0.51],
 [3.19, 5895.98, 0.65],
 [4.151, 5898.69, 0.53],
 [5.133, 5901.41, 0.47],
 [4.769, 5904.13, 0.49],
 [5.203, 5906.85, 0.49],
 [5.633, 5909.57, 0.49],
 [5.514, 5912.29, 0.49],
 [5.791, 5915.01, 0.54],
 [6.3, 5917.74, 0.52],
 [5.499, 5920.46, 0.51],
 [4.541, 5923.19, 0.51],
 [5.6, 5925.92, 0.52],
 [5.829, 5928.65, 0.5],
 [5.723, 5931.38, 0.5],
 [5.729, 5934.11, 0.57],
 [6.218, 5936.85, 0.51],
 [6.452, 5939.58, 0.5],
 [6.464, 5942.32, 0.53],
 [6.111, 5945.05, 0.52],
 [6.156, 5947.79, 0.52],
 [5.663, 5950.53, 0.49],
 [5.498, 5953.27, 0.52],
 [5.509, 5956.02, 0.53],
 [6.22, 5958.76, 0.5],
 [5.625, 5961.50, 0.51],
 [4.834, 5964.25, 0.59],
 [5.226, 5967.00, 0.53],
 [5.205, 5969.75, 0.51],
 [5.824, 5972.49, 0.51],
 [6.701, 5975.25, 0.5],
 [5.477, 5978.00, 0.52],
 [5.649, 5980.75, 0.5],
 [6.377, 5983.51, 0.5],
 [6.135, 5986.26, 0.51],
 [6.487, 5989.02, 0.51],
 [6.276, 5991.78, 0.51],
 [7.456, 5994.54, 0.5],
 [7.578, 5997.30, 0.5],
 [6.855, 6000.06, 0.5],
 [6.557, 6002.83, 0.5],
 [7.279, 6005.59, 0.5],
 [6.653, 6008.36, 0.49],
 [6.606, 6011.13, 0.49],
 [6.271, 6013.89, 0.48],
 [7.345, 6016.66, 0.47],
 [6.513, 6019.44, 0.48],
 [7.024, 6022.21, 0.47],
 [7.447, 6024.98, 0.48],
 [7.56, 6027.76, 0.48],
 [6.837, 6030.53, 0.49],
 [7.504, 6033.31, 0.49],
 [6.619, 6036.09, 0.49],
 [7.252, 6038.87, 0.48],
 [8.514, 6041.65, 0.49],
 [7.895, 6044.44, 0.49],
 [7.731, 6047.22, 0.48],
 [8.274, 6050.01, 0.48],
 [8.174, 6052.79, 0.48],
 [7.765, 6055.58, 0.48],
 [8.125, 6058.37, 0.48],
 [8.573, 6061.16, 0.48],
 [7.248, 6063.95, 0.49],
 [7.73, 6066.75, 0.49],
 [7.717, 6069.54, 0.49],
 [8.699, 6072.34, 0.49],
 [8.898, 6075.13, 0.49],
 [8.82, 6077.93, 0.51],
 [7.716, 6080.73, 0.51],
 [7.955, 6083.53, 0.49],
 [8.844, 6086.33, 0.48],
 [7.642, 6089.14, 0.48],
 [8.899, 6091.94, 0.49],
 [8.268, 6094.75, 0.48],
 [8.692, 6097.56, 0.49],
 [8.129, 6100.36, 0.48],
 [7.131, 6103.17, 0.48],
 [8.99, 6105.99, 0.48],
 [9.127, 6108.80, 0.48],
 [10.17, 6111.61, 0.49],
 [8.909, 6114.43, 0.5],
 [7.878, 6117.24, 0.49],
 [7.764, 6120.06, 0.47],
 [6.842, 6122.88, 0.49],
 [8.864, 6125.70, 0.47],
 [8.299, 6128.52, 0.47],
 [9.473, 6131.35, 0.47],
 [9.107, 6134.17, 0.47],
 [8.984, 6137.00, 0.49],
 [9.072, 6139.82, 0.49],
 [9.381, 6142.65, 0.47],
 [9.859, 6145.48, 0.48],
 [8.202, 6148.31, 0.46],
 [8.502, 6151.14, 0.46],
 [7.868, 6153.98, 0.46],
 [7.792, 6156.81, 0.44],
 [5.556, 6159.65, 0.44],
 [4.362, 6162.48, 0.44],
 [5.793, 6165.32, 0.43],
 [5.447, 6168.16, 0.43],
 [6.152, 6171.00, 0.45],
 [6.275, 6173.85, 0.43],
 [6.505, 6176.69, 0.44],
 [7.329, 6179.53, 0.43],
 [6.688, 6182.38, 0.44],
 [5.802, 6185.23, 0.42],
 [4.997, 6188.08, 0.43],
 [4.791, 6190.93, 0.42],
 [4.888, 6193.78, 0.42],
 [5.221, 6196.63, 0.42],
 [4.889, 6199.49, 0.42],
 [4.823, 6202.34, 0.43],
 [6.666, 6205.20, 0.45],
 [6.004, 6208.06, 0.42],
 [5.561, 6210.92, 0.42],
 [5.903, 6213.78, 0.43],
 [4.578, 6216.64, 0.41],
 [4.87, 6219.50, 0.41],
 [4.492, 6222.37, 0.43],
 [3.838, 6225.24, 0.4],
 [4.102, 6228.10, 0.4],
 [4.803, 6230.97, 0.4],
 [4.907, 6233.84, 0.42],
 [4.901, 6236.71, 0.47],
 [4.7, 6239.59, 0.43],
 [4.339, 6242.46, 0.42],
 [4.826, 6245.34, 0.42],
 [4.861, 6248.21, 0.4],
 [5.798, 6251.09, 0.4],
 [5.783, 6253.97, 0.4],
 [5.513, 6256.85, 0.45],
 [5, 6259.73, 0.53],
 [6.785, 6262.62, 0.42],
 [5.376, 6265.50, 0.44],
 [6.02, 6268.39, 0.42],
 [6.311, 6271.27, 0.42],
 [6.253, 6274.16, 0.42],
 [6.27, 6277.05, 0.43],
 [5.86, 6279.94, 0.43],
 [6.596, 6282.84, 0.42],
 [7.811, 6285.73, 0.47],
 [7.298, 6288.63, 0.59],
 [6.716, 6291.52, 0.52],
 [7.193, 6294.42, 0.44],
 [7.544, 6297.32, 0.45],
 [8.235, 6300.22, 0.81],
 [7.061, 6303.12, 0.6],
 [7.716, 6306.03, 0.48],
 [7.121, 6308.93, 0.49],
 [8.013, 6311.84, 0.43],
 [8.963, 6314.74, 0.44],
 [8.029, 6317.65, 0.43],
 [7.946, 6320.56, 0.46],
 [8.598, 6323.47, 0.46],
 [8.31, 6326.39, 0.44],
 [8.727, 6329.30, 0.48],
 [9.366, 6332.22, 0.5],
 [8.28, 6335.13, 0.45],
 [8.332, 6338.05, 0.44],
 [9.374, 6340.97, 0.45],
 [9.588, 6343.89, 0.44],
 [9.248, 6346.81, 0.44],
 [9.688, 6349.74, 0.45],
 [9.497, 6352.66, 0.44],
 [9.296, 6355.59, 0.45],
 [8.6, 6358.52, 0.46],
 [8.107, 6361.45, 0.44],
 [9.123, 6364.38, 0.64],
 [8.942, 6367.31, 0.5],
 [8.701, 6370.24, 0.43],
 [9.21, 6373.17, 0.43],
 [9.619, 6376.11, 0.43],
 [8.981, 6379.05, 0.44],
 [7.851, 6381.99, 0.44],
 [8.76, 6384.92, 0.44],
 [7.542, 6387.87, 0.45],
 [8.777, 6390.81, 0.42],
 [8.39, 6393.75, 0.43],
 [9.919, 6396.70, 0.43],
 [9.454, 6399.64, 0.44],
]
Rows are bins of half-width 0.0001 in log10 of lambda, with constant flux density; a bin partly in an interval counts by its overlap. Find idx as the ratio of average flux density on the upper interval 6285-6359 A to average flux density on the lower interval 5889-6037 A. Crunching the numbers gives 1.40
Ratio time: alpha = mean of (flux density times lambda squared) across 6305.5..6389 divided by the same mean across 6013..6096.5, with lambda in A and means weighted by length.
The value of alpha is 1.2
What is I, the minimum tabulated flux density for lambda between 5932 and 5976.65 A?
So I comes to 4.834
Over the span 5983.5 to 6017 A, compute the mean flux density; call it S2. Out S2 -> 6.76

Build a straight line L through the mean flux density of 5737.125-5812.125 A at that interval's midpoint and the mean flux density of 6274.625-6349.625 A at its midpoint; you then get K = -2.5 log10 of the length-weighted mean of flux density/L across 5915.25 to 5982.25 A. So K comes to 0.39 mag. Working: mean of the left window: 8.42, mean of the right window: 7.94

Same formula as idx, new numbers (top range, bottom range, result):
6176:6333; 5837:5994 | 1.08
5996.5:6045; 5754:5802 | 0.86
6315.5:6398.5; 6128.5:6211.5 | 1.30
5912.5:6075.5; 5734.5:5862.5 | 0.83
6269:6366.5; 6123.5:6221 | 1.20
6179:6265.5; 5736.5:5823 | 0.63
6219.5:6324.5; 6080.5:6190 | 0.80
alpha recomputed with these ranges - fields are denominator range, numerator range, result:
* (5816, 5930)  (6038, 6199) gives 1.38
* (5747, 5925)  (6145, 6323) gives 1.02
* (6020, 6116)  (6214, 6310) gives 0.77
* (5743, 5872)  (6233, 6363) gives 1.10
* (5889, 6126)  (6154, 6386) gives 1.09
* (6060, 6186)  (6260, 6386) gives 1.08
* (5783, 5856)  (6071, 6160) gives 1.17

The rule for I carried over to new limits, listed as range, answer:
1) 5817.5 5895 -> 1.806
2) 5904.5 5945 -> 4.541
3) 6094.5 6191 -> 4.362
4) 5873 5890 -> 3.305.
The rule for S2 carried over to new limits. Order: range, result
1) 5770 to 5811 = 8.27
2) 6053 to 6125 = 8.27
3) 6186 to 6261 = 5.05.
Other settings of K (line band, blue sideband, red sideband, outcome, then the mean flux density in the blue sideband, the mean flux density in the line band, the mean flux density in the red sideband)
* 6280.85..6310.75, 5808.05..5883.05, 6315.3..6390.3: 0.18 mag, 6.99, 7.31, 8.79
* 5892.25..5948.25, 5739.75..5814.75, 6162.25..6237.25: 0.33 mag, 8.37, 5.44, 5.37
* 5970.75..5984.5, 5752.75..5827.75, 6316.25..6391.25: 0.37 mag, 8.2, 5.97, 8.79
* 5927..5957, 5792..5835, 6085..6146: 0.37 mag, 8.19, 5.94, 8.63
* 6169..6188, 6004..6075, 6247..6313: 0.11 mag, 7.52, 6.32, 6.57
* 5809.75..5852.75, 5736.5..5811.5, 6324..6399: 0.10 mag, 8.43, 7.74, 8.89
